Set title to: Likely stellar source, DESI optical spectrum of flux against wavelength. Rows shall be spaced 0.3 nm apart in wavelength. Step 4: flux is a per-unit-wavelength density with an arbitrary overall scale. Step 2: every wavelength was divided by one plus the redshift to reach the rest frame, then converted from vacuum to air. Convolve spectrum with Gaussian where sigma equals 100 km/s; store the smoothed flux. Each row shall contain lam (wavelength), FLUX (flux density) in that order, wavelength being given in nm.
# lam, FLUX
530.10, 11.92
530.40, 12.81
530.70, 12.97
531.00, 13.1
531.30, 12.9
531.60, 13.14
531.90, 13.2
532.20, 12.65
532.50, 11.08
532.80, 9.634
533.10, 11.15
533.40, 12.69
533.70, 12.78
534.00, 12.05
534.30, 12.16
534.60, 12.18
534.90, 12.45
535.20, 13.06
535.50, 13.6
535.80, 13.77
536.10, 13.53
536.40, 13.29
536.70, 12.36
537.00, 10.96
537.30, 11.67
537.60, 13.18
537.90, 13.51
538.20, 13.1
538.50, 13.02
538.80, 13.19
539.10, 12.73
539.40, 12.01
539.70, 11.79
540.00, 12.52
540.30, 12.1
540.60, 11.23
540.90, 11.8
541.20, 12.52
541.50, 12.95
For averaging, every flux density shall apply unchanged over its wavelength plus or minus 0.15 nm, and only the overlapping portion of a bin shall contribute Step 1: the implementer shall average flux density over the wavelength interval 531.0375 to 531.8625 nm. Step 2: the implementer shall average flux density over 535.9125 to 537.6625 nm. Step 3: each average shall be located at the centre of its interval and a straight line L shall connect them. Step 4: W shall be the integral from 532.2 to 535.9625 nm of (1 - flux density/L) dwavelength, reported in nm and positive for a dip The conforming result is 0.156 nm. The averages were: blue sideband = 13.1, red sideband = 12.5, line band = 12.2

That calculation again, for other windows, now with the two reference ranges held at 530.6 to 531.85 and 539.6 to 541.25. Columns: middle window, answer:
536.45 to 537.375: 0.04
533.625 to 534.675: 0.04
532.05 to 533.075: 0.14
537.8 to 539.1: -0.10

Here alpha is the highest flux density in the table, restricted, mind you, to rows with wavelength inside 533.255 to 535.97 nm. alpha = 13.77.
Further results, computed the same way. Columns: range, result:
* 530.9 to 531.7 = 13.14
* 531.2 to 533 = 13.2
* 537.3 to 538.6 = 13.51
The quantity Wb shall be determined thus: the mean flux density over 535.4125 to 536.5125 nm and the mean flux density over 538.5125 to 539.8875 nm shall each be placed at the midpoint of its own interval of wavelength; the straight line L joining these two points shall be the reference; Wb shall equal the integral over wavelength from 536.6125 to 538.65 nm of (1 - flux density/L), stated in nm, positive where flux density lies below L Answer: 0.070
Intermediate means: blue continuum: 13.6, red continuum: 12.5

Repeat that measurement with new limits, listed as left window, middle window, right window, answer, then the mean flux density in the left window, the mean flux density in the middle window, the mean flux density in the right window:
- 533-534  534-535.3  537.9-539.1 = 0.00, 12.2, 12.4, 13.1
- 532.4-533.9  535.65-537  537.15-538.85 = -0.06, 11.5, 13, 12.9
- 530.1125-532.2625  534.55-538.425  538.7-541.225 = -0.12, 12.9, 12.8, 12.2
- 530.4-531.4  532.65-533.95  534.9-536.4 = 0.16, 13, 11.6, 13.4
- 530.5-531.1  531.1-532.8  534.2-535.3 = 0.07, 13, 12.3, 12.4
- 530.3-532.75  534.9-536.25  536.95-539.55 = -0.08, 12.6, 13.4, 12.7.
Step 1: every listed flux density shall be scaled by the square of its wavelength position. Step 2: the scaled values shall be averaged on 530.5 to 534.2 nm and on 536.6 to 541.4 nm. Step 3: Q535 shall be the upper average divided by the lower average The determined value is 1.03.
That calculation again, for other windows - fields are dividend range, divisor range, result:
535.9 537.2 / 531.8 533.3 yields 1.11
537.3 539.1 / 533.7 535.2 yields 1.07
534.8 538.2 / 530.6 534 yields 1.06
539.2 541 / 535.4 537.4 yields 0.95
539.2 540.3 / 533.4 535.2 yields 1.00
